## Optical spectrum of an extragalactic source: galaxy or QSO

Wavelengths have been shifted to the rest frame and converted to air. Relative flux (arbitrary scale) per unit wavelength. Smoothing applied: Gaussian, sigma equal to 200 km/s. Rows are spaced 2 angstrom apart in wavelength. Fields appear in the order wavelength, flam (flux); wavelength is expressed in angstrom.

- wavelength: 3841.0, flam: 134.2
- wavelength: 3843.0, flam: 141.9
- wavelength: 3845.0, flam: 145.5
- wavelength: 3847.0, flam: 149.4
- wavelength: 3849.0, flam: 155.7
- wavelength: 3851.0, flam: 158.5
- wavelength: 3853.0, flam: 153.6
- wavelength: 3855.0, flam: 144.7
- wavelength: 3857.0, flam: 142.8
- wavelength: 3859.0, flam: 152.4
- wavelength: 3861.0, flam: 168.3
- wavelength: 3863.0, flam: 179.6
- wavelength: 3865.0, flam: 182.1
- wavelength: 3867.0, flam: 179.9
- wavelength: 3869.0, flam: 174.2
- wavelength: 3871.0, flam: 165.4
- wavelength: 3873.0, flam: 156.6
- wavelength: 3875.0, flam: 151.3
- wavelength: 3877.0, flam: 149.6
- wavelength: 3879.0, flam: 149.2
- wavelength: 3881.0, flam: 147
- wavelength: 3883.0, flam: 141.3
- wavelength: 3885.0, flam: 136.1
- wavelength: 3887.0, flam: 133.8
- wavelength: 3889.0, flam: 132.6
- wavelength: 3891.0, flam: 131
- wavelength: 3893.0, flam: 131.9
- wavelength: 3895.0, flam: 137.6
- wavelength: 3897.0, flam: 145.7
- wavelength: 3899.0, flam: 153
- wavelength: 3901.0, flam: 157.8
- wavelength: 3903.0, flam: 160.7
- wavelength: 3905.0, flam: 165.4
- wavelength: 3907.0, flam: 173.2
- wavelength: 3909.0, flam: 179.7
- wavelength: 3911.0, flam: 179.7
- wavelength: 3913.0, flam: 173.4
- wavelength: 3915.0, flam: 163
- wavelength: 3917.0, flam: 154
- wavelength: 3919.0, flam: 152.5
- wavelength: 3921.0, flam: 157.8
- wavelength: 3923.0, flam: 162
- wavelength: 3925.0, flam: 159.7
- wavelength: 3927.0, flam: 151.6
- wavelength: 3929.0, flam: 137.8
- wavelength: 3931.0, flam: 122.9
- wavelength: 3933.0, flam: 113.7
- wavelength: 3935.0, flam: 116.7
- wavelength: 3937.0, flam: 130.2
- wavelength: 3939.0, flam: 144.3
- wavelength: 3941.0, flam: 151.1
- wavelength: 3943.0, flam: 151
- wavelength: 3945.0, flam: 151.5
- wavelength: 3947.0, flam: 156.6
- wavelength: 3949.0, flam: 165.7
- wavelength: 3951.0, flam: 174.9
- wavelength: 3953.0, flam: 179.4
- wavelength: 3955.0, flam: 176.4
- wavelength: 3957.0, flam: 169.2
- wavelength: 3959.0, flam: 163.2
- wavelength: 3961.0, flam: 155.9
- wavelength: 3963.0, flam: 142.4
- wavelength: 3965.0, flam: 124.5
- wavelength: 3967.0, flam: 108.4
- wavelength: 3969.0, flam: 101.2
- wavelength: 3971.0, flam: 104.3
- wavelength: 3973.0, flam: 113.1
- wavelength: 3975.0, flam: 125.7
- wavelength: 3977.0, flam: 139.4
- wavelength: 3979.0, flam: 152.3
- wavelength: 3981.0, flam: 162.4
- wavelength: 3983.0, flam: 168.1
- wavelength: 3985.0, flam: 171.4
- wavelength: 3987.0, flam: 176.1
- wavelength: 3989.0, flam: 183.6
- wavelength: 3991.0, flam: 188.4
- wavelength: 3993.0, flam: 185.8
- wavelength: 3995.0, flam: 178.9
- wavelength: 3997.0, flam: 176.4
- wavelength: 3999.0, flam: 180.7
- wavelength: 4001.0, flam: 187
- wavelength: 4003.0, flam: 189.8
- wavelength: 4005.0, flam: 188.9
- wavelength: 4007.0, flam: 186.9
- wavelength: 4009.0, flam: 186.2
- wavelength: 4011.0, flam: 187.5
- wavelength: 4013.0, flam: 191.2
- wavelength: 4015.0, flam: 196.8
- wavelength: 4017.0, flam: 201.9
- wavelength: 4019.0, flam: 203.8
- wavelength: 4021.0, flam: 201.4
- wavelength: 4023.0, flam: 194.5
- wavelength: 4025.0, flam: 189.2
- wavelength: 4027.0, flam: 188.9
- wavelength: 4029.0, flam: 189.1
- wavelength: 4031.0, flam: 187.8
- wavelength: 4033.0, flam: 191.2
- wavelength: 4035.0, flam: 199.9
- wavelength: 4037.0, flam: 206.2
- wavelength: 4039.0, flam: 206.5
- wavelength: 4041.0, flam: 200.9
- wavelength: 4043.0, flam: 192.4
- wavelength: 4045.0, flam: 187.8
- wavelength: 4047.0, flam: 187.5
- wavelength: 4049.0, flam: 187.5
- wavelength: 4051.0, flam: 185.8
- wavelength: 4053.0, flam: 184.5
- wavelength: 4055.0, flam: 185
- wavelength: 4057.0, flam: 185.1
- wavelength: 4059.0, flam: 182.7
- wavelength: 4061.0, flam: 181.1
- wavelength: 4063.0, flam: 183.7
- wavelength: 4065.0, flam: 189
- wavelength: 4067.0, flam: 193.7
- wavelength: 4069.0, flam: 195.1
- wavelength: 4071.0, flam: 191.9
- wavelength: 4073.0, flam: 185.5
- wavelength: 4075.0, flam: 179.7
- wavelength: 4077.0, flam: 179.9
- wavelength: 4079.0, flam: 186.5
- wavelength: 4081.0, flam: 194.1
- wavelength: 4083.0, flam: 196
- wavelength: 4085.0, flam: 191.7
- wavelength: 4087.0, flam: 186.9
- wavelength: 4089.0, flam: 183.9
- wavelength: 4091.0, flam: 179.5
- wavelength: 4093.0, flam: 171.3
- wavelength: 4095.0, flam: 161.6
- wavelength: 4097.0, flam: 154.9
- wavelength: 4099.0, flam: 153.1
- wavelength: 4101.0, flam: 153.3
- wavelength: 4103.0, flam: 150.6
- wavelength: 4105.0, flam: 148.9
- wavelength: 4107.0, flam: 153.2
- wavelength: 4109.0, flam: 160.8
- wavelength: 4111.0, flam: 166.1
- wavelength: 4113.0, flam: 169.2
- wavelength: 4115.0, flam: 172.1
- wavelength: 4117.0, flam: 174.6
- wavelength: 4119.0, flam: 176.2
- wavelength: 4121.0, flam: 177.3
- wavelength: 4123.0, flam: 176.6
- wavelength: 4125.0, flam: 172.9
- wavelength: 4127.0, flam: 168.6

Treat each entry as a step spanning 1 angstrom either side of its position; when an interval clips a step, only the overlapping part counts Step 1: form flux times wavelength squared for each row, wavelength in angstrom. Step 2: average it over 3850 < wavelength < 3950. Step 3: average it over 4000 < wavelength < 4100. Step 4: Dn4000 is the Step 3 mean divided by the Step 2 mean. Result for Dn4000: 1.33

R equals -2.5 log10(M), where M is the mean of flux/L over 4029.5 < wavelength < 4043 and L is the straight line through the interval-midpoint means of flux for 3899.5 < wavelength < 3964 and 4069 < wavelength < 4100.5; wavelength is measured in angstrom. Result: -0.151 mag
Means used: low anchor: 156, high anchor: 180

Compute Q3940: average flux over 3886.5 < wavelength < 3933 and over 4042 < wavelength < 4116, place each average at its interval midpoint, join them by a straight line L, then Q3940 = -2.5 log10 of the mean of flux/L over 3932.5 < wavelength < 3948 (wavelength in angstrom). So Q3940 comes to 0.12 mag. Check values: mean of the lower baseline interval 152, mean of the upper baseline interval 178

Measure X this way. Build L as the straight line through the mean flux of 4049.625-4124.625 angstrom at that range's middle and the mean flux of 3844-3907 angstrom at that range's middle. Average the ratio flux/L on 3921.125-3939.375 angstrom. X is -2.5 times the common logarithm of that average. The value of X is 0.151 mag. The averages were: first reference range 153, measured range 138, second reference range 177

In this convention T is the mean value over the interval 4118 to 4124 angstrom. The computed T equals 177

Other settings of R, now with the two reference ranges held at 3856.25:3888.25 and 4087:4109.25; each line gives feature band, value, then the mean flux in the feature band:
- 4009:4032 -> -0.204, 193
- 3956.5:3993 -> 0.080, 148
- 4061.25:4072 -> -0.177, 190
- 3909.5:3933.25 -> 0.026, 154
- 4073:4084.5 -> -0.159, 187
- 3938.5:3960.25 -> -0.026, 162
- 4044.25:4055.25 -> -0.159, 186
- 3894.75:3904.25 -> 0.035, 152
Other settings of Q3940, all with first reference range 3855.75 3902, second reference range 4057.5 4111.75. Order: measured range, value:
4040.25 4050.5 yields -0.115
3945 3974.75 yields 0.116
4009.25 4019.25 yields -0.161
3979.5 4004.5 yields -0.084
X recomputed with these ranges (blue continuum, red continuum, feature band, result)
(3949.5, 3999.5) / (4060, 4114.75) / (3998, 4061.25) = -0.16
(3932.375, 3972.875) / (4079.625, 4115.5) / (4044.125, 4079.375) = -0.14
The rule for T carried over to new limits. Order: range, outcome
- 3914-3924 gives 158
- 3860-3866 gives 177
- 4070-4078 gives 184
